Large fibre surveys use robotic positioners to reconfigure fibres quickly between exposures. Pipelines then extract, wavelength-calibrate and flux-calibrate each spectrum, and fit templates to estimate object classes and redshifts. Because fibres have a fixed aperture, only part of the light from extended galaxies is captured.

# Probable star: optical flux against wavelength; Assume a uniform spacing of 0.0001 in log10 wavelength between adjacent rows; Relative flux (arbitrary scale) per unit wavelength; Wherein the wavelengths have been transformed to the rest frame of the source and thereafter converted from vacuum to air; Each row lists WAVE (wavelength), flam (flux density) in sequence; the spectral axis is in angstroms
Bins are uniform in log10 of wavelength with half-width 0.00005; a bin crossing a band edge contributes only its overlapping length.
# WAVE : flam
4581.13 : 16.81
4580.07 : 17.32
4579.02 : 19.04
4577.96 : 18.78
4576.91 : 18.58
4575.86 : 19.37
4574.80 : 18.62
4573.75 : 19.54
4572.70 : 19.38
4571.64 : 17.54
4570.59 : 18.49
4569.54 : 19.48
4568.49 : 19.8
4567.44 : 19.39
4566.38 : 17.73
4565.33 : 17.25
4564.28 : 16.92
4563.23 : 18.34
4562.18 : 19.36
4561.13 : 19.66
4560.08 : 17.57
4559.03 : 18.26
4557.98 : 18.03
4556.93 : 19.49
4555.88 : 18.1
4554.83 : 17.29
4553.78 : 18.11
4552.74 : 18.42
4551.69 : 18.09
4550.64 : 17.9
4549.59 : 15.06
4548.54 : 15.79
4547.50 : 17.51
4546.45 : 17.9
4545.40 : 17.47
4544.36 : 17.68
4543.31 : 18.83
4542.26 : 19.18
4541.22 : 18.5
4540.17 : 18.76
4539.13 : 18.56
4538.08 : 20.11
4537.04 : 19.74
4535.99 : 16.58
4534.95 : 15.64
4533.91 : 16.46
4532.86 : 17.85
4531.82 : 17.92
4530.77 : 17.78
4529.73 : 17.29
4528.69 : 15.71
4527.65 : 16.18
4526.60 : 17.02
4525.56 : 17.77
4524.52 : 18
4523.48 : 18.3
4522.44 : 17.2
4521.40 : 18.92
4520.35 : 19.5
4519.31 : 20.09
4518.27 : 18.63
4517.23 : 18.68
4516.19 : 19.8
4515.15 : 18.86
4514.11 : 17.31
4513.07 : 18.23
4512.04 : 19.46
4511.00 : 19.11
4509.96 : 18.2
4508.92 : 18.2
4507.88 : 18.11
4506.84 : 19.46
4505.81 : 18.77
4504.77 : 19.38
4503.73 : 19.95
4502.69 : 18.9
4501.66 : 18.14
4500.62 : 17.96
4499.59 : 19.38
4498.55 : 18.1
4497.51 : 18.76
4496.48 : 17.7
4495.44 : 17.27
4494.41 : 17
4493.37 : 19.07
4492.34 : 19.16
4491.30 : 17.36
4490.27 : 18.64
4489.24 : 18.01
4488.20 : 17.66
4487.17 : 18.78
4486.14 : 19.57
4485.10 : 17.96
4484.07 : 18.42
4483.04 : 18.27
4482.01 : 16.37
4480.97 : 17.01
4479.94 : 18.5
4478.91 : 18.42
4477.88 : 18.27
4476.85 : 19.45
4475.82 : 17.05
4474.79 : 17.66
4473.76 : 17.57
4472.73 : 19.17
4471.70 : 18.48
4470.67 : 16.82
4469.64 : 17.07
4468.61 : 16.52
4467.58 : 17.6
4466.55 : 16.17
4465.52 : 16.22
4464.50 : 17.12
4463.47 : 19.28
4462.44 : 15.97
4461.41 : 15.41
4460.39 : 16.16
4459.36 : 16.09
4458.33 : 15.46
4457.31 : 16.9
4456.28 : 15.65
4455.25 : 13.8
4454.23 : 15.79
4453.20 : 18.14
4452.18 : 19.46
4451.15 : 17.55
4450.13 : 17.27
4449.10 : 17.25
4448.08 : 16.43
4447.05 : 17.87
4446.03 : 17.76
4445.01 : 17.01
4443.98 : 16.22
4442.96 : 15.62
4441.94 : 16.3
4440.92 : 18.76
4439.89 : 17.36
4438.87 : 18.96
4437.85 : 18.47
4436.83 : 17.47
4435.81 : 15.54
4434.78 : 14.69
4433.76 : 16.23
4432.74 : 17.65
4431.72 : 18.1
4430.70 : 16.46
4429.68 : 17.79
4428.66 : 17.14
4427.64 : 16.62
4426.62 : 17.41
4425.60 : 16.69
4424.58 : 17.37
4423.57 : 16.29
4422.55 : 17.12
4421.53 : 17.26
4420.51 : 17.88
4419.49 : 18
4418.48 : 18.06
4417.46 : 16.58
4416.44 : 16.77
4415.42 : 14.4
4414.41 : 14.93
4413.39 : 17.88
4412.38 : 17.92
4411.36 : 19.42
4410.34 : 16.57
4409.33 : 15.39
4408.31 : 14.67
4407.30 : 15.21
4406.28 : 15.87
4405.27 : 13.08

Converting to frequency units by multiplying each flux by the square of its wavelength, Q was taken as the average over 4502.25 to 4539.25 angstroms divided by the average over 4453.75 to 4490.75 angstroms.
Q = 1.08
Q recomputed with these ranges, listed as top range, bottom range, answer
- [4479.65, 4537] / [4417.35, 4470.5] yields 1.10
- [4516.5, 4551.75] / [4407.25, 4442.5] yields 1.10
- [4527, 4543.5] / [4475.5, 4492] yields 1.00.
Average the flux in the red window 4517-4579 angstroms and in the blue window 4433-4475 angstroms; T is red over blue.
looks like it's 1.07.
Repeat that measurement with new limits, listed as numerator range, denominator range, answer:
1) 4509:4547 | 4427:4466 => 1.07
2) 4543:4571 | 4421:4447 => 1.06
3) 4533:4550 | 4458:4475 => 1.05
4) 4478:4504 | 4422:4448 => 1.07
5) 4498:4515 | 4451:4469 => 1.12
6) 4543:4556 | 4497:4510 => 0.94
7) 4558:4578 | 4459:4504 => 1.04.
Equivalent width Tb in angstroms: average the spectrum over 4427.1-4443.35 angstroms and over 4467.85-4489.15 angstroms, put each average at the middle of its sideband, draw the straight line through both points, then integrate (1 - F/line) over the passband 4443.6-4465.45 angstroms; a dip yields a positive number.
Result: 0.9 angstroms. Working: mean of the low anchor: 17.1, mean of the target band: 16.8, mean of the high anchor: 17.9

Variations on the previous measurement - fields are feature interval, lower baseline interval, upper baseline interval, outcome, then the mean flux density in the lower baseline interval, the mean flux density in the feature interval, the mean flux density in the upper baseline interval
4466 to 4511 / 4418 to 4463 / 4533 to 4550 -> -2.14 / 16.9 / 18.2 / 17.8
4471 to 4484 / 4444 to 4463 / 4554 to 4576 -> -0.73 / 16.7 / 18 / 18.5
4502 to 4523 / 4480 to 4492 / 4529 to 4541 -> -1.04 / 18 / 18.8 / 17.9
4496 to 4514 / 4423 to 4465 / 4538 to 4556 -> -1.20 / 16.9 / 18.7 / 17.9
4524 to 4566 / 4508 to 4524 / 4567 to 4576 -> 2.39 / 18.7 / 17.8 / 19.1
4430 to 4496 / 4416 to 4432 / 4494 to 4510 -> 1.85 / 17.2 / 17.3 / 18.5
